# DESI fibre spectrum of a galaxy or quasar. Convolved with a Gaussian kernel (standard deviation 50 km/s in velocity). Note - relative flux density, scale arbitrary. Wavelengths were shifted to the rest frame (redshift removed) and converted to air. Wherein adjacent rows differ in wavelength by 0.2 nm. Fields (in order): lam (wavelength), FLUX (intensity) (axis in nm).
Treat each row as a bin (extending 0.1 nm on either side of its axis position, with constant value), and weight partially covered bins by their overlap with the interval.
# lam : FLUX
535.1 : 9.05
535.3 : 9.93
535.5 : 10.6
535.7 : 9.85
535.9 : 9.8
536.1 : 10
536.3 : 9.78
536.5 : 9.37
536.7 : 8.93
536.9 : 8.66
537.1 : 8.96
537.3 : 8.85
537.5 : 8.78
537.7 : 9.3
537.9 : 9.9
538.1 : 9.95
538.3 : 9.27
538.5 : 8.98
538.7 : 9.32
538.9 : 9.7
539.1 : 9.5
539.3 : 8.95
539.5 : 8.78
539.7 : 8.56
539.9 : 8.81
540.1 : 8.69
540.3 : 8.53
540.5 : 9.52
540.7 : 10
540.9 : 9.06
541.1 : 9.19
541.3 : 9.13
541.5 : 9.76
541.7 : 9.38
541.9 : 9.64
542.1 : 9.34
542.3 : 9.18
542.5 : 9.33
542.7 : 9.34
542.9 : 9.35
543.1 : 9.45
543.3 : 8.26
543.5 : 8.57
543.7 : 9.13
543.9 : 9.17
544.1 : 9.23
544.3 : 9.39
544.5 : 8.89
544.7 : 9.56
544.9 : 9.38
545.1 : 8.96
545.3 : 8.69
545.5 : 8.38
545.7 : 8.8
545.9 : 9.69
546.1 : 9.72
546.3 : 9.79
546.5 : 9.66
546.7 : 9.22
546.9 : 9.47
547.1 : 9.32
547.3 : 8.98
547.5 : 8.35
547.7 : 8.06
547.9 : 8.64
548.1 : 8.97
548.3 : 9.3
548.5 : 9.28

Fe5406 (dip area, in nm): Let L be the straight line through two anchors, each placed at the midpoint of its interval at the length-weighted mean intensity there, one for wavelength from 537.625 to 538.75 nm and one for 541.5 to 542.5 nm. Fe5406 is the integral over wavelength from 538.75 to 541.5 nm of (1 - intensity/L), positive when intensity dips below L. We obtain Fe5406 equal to 0.09 nm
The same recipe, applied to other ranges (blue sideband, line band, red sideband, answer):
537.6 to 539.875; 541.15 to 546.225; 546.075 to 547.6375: 0.042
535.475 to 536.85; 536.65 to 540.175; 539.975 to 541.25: 0.113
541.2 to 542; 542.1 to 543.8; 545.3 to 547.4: 0.059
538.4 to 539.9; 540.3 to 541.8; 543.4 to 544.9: -0.043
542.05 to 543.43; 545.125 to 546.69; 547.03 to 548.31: -0.059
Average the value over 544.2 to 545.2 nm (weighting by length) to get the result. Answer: 9.24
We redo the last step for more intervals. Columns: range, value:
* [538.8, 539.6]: 9.23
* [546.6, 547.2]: 9.34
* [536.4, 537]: 8.99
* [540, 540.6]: 8.91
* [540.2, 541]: 9.28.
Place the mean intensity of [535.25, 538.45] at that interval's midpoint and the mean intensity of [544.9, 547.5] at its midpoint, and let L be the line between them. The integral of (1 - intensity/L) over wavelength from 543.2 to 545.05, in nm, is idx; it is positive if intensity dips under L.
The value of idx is 0.039 nm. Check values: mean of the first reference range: 9.48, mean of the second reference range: 9.2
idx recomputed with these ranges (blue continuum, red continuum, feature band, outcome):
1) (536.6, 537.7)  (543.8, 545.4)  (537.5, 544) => -0.145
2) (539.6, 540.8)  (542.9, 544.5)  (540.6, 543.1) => -0.101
